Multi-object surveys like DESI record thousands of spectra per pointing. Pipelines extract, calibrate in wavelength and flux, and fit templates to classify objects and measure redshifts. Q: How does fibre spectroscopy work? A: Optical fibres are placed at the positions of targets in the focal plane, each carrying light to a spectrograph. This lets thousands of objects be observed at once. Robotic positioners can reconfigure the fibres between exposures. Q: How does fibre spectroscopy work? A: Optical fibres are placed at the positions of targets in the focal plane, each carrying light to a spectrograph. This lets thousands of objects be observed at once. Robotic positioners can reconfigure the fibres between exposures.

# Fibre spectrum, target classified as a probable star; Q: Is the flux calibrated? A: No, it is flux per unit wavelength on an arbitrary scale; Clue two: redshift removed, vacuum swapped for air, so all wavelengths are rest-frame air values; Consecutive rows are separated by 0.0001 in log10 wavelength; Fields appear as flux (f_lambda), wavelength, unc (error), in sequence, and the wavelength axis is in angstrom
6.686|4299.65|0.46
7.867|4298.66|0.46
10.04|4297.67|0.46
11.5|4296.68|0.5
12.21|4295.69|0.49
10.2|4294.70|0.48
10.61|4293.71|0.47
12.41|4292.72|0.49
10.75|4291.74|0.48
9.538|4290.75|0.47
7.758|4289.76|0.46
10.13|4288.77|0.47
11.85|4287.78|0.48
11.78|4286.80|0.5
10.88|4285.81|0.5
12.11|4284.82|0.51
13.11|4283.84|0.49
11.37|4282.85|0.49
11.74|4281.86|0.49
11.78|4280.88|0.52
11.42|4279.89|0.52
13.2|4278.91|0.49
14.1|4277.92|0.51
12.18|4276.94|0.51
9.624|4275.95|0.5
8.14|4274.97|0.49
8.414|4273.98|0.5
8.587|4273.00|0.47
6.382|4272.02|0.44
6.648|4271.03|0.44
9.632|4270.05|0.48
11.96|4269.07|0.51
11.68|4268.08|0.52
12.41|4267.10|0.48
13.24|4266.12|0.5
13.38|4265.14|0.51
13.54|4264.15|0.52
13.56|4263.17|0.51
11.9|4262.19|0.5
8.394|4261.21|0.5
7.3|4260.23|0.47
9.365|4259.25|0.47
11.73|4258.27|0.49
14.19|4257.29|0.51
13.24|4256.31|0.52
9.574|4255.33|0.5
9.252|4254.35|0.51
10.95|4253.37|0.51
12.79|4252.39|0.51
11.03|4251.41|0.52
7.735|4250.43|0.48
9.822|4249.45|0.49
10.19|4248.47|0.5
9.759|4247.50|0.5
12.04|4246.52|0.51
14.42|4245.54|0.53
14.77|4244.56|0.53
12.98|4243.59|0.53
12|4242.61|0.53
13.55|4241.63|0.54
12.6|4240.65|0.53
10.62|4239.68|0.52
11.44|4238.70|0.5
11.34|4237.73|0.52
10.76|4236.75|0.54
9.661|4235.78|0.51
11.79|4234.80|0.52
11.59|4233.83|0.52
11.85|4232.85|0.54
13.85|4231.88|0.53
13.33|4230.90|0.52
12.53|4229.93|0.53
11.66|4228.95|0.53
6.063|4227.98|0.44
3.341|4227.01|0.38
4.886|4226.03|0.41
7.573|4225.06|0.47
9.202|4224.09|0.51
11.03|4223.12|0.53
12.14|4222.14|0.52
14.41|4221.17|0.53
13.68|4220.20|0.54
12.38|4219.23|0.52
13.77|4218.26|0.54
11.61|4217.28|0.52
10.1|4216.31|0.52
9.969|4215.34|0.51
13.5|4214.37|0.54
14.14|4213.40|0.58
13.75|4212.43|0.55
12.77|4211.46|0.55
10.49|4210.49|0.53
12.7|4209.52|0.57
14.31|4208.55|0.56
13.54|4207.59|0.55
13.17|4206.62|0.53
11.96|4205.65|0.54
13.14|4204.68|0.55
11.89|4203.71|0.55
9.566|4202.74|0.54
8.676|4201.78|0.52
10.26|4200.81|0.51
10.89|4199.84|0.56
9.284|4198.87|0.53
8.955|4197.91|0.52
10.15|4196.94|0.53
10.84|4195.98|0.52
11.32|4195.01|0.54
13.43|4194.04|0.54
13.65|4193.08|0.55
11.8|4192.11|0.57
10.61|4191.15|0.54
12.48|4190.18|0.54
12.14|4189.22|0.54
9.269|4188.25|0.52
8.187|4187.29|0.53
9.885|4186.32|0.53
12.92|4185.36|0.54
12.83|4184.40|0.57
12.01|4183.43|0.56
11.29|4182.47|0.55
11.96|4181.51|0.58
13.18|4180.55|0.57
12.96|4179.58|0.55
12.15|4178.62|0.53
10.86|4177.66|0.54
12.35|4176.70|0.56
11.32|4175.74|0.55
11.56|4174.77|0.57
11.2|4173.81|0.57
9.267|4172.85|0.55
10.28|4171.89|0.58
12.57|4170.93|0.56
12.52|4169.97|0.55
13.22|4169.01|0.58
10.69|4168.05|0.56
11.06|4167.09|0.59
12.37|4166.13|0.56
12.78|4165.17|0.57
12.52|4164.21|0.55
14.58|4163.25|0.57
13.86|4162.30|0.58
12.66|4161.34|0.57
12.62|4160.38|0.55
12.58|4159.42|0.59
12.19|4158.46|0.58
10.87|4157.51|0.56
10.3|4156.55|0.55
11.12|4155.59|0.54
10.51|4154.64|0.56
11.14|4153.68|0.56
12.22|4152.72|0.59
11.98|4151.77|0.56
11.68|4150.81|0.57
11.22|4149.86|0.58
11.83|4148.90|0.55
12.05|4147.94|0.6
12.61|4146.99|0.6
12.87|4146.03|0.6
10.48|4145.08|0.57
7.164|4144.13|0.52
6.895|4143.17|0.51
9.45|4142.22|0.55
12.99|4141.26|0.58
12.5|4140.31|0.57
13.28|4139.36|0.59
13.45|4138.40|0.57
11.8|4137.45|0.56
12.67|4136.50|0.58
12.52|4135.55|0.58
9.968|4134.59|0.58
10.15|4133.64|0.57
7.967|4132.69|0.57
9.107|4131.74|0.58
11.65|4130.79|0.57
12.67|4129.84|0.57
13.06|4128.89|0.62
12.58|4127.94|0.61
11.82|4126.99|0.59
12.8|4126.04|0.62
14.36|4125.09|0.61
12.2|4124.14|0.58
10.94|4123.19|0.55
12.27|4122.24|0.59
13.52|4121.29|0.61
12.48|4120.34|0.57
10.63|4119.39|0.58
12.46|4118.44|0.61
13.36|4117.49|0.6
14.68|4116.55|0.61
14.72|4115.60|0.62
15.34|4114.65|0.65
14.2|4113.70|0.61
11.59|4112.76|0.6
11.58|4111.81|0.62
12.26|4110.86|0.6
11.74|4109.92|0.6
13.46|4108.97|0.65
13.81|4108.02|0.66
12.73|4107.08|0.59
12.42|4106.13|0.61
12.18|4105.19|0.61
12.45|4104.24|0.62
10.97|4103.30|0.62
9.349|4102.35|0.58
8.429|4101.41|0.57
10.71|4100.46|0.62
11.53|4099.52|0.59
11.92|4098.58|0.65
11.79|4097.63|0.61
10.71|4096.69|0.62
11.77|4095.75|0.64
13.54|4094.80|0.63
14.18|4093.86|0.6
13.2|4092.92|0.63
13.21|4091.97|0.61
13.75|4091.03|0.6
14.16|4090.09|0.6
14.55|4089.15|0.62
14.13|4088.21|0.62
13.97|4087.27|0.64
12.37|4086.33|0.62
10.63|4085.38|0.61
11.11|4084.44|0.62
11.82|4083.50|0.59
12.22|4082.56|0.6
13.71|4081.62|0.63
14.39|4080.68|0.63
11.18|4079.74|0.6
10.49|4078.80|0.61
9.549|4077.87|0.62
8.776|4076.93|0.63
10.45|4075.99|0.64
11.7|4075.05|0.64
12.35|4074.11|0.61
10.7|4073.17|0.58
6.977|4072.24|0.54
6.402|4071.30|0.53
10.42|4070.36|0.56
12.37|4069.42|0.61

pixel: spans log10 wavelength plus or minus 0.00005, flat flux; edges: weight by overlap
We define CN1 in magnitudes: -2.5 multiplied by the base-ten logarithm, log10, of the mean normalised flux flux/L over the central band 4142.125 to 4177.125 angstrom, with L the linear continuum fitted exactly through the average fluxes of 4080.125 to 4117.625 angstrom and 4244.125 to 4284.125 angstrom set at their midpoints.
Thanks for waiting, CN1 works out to 0.04 mag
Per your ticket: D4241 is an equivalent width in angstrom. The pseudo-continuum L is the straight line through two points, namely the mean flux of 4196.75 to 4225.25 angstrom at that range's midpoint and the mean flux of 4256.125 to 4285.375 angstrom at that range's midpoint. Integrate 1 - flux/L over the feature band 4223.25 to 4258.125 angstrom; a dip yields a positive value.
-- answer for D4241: 1.4 angstrom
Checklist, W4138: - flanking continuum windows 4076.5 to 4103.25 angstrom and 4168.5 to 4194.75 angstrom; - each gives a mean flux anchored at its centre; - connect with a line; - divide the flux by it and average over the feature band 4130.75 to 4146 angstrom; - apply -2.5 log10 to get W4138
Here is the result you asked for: 0.10 mag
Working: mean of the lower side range 12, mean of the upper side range 11.7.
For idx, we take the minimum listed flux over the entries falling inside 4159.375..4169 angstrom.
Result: 10.69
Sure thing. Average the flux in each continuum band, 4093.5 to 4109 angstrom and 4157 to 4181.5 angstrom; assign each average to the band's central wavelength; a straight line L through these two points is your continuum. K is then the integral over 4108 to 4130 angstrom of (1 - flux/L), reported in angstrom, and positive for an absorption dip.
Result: -1.76 angstrom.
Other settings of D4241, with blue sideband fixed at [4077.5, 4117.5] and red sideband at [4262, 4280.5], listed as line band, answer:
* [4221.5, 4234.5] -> 1.6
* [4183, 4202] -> 1.1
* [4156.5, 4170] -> -0.5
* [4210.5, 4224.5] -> -1.0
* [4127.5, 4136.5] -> 0.8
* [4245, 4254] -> 0.2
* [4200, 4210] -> -0.3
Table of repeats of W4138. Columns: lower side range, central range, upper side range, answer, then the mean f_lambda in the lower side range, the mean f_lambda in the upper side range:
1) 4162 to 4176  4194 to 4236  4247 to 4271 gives 0.02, 12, 11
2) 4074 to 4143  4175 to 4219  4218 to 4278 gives -0.03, 12.1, 11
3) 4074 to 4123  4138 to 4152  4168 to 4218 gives 0.06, 12.3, 11.6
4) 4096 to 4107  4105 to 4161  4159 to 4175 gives -0.03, 11.2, 12.1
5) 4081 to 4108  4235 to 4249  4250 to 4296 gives -0.07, 12.3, 10.9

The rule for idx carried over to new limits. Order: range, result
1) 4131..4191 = 6.895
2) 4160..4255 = 3.341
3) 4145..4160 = 10.3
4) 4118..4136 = 7.967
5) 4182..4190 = 8.187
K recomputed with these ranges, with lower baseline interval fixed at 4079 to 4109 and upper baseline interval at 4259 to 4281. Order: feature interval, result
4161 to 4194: -0.8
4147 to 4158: 0.4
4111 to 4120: -0.7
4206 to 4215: -1.4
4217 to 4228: 1.0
